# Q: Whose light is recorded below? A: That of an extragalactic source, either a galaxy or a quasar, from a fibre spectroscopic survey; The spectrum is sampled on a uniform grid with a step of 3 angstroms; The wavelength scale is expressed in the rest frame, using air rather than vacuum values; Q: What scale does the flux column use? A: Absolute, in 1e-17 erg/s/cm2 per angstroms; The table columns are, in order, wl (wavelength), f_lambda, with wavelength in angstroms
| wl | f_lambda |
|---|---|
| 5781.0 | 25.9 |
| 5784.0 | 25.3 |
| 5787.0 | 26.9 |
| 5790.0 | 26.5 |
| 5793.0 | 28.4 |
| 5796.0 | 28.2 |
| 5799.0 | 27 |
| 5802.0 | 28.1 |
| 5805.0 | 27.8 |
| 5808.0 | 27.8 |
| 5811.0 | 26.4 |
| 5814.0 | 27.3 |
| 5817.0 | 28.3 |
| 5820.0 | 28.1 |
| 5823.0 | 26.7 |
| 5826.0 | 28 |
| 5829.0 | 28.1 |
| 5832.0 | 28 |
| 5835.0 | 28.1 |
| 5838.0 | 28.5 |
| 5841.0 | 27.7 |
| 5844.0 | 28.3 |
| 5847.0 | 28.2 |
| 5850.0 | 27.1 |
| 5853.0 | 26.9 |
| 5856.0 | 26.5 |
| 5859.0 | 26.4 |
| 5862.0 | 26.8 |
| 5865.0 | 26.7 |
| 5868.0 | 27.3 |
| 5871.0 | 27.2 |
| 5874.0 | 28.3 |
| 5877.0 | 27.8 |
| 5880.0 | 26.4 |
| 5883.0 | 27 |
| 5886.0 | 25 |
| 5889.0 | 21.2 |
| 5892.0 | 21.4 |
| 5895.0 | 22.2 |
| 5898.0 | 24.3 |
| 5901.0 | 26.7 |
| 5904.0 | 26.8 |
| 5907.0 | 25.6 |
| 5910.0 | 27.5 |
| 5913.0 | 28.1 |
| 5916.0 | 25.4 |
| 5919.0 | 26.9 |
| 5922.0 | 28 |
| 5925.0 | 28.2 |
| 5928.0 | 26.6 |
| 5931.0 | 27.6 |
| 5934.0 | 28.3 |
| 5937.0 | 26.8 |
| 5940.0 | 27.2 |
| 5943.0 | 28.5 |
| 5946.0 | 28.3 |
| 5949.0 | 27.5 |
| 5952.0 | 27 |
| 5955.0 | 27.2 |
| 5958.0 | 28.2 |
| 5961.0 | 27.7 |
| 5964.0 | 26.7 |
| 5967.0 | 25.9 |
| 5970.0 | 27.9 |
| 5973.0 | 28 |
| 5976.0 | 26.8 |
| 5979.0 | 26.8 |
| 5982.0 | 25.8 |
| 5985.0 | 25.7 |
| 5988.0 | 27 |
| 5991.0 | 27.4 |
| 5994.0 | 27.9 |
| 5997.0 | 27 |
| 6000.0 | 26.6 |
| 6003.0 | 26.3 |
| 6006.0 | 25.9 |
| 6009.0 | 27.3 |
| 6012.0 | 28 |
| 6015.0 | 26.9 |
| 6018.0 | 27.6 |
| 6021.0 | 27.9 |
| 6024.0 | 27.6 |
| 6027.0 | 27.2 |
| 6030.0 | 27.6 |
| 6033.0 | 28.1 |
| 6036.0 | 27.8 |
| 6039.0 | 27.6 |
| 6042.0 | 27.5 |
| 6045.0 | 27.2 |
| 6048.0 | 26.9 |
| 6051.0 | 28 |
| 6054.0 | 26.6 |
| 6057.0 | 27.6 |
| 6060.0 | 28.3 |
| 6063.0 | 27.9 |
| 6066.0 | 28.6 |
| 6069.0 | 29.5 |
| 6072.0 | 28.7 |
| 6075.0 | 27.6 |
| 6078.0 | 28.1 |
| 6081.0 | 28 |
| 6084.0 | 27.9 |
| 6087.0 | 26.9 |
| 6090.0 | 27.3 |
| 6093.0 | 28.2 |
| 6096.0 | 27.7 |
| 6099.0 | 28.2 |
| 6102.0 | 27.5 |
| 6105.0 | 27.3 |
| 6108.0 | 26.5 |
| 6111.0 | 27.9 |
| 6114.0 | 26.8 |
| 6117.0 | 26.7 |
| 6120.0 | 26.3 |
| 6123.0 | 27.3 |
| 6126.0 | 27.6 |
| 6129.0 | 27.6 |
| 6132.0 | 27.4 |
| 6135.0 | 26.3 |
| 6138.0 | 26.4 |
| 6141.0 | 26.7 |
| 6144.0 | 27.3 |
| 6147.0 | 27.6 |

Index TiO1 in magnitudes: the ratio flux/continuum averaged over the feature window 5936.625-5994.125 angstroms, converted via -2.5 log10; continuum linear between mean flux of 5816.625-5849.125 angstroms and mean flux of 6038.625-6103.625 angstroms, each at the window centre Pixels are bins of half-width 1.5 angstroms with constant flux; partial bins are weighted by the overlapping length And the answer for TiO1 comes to 0.027 mag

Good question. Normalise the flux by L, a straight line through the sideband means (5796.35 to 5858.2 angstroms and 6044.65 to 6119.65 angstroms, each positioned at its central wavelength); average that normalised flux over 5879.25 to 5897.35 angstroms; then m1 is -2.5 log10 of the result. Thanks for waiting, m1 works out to 0.16 mag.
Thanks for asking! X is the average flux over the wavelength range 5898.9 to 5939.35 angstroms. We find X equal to 27.1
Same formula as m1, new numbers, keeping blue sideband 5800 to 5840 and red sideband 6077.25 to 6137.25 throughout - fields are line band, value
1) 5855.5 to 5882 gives 0.03 mag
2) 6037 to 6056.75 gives 0.00 mag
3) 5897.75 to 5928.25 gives 0.03 mag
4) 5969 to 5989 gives 0.03 mag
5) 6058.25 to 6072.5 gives -0.05 mag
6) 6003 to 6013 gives 0.02 mag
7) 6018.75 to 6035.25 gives -0.01 mag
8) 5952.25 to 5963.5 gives 0.00 mag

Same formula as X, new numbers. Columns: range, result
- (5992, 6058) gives 27.3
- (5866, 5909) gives 25.6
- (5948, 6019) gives 27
